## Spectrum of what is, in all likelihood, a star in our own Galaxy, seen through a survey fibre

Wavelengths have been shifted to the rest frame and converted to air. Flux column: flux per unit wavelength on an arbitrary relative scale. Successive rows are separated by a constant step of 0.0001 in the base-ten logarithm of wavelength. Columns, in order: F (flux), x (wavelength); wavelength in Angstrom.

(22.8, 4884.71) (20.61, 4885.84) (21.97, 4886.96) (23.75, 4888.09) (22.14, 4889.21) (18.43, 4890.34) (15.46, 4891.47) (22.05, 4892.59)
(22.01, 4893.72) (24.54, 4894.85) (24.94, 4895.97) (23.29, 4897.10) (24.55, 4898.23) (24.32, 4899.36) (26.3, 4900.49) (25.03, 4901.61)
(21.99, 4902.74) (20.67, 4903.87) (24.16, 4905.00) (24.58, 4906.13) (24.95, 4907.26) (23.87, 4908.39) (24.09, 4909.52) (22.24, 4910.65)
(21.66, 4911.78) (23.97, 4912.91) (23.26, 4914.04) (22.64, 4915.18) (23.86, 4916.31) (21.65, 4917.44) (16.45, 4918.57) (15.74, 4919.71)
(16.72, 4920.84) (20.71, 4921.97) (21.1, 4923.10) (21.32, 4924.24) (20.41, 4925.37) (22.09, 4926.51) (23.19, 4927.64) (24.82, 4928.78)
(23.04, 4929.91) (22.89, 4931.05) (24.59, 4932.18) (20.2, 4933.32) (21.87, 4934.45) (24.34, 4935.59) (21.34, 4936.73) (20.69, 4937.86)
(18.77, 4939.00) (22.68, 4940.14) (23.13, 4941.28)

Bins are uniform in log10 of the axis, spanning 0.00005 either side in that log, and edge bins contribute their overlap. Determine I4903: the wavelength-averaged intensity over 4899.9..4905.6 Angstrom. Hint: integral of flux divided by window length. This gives 23.7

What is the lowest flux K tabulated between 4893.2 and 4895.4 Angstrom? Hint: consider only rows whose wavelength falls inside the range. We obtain 22.01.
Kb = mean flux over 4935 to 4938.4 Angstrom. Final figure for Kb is 22.1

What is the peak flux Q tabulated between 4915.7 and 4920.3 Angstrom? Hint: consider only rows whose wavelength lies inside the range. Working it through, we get 23.86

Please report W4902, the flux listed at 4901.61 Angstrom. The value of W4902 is 25.03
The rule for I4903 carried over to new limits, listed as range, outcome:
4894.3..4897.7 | 24.3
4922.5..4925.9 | 21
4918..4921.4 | 16.3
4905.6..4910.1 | 24.4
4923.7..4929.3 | 22.3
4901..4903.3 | 23.7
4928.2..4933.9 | 23.1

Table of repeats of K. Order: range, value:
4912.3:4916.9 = 22.64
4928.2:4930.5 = 23.04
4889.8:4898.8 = 15.46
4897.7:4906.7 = 20.67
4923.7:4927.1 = 20.41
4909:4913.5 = 21.66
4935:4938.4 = 20.69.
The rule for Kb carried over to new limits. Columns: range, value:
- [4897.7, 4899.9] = 24.4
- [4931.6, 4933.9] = 22.5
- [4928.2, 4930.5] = 23.9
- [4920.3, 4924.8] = 20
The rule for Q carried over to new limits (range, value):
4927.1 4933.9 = 24.82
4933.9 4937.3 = 24.34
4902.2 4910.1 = 24.95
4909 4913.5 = 24.09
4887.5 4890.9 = 23.75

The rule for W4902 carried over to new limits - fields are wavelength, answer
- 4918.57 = 16.45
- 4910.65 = 22.24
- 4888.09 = 23.75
